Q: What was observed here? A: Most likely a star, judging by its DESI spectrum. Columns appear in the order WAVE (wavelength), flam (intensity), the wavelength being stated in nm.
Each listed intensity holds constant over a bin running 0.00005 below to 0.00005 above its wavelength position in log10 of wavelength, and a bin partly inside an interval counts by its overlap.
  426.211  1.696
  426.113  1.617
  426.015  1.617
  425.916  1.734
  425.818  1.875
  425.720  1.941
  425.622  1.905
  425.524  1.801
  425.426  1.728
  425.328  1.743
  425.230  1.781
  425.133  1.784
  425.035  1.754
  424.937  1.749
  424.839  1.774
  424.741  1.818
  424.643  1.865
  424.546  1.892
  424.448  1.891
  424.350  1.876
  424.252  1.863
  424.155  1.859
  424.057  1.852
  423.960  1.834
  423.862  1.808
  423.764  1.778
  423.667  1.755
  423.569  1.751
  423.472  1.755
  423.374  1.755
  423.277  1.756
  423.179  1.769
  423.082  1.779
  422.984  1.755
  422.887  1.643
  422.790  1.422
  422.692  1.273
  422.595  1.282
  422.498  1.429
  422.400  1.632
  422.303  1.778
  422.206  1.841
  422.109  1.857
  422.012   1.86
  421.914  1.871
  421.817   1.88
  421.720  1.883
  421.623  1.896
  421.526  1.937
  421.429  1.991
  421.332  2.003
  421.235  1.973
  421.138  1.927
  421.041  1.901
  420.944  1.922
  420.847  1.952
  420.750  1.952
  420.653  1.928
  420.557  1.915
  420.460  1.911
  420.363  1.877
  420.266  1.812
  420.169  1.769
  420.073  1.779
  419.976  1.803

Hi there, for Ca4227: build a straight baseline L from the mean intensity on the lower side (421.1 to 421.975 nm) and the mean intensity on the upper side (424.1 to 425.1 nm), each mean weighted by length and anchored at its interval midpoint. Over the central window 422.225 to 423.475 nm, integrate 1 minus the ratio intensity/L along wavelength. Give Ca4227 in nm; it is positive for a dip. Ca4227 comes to 0.18 nm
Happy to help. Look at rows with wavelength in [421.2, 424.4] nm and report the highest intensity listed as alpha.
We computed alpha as 2.003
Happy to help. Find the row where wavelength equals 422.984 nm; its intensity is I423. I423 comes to 1.755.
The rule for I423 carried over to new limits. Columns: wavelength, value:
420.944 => 1.922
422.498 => 1.429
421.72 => 1.883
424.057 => 1.852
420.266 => 1.812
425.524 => 1.801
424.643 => 1.865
